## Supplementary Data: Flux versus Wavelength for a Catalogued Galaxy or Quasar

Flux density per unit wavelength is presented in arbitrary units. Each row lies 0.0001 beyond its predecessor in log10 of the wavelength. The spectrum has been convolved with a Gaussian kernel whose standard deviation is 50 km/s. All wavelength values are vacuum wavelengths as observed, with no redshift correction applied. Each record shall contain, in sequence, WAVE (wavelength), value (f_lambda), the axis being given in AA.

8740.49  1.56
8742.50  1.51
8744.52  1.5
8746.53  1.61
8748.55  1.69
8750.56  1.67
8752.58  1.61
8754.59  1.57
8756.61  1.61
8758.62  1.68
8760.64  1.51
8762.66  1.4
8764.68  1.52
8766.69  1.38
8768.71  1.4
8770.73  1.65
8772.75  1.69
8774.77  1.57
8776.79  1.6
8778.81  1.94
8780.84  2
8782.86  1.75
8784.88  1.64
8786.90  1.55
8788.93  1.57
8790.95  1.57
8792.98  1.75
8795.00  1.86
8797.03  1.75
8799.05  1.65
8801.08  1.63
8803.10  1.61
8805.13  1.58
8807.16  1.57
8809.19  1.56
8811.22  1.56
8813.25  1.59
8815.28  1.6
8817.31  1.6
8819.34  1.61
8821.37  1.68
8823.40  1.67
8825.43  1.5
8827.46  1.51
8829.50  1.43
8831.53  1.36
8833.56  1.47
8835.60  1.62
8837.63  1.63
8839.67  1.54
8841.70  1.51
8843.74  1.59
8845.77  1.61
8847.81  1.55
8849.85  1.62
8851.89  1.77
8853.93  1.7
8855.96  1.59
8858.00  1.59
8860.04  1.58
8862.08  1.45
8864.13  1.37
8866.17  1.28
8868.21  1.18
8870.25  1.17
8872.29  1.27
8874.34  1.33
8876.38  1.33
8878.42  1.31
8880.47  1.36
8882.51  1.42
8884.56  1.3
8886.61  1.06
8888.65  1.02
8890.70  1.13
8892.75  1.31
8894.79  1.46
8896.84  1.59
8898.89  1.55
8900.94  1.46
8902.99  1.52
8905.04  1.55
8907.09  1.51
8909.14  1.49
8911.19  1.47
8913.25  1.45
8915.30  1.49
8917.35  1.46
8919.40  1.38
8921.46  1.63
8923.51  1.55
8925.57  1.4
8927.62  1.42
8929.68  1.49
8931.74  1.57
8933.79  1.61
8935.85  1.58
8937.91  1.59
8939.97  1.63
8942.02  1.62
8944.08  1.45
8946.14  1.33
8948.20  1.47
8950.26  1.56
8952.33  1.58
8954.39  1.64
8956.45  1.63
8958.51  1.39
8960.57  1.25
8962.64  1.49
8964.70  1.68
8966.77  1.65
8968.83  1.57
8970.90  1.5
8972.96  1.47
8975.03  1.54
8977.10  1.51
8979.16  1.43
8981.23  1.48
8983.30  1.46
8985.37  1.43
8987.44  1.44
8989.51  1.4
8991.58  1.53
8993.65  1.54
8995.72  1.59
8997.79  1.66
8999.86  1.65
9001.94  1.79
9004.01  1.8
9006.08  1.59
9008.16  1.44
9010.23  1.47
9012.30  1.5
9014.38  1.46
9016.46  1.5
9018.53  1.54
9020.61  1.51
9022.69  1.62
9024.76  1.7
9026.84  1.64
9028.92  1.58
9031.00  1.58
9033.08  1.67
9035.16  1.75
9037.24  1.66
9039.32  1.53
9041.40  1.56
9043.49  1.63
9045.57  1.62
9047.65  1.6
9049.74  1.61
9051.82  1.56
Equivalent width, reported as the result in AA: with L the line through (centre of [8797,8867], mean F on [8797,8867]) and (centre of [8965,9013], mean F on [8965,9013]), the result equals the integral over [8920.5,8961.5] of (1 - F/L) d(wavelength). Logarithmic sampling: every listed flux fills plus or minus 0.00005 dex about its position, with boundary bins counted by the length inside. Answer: 0.82 AA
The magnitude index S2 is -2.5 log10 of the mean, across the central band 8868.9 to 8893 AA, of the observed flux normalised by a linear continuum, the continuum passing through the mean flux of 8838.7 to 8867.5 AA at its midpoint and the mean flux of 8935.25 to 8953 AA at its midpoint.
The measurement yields 0.23 mag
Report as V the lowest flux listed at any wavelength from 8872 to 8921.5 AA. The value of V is 1.02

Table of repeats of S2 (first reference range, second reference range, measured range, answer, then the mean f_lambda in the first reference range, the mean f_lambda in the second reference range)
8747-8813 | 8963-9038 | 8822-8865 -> 0.036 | 1.63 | 1.56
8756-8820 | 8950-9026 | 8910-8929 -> 0.069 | 1.62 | 1.54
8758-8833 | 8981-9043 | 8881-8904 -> 0.180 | 1.61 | 1.57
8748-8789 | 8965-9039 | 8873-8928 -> 0.132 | 1.62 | 1.56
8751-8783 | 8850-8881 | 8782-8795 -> -0.055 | 1.61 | 1.43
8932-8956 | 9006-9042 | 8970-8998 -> 0.049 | 1.55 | 1.57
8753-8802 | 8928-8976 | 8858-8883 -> 0.174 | 1.63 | 1.53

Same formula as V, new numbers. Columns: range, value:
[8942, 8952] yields 1.33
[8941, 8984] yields 1.25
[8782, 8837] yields 1.36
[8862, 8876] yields 1.17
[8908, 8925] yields 1.38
